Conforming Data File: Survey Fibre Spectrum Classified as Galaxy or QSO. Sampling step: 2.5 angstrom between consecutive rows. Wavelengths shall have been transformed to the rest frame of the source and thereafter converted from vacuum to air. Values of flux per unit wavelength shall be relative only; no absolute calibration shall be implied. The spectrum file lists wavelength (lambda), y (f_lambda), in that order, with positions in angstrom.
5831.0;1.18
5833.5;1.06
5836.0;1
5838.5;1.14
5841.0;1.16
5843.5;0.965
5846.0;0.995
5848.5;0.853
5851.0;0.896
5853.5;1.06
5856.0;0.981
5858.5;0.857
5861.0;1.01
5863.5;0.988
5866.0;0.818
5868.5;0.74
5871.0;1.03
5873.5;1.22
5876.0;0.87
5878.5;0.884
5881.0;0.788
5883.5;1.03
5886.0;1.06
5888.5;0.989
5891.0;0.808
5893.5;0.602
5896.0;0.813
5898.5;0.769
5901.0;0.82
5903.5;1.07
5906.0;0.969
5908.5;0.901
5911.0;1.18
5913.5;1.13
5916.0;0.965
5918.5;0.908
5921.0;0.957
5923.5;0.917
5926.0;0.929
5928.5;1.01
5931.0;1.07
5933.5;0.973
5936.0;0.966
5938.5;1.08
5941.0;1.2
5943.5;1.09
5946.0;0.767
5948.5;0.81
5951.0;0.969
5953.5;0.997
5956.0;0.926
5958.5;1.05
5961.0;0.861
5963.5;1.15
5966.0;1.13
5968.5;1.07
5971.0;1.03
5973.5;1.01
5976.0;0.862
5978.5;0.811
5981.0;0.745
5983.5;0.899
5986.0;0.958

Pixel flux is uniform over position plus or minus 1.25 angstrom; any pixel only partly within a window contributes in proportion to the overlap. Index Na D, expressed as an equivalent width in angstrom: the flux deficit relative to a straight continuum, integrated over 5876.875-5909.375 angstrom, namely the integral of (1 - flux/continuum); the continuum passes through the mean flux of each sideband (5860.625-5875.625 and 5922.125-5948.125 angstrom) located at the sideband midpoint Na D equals 2.9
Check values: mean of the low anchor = 0.96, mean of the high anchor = 0.994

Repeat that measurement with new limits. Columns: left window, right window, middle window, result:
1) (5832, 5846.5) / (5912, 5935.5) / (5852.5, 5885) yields 2.80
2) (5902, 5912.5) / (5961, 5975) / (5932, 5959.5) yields 1.58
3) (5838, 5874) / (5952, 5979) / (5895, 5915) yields 0.50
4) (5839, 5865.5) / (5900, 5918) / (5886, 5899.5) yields 2.37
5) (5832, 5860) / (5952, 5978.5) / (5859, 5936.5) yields 4.54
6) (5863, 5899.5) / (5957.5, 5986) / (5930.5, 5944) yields -1.79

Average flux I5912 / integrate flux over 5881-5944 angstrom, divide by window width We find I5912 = 0.963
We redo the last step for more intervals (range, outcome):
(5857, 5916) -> 0.929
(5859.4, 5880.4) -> 0.939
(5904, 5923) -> 1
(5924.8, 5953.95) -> 0.988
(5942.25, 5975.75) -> 0.985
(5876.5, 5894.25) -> 0.888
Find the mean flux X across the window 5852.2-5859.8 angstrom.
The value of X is 0.966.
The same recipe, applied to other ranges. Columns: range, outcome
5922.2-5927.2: 0.923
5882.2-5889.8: 1.02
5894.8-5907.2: 0.888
